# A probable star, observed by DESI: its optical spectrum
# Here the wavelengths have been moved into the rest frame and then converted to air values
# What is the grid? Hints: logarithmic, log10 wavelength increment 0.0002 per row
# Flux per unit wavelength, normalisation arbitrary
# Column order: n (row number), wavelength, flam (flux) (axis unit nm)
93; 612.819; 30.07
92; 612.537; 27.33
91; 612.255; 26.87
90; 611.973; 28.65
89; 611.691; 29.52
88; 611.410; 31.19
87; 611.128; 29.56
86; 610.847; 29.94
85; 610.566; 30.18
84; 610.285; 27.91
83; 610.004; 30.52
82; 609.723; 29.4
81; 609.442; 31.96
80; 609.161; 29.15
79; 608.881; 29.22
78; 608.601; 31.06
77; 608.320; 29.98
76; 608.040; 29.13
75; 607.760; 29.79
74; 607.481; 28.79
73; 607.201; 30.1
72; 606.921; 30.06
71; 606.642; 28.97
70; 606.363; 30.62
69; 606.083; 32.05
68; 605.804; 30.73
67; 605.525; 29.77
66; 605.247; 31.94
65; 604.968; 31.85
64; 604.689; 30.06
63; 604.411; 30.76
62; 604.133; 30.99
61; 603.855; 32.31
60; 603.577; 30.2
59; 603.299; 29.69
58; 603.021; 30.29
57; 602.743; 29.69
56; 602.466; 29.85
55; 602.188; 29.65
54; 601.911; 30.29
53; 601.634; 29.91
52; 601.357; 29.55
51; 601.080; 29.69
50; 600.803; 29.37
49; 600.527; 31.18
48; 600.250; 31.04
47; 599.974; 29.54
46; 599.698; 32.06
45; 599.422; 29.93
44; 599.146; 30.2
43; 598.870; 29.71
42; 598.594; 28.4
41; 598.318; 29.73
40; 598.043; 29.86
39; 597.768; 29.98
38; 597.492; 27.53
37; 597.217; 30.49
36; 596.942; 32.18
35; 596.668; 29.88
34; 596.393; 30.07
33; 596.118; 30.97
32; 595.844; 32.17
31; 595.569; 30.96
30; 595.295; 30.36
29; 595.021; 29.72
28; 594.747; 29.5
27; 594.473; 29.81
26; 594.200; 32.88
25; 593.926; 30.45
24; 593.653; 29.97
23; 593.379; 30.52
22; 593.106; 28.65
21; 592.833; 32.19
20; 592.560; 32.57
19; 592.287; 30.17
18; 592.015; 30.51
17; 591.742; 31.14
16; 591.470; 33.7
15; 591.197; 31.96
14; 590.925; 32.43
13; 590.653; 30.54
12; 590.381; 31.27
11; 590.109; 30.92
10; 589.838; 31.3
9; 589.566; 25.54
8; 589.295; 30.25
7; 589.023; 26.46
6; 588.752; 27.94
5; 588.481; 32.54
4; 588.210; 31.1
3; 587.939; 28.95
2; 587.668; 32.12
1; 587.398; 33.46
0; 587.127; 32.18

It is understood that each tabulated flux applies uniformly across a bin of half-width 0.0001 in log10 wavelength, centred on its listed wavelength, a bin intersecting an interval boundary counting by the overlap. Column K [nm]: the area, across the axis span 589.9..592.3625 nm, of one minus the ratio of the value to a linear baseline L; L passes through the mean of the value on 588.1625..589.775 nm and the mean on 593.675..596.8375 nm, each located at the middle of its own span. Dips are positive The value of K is -0.16 nm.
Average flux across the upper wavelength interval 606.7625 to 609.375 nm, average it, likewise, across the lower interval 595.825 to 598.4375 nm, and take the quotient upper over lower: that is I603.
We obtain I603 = 0.98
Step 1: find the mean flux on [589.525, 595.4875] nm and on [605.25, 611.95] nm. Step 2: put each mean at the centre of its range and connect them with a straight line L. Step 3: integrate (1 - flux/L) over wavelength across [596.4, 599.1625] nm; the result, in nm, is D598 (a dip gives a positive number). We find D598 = 0.07 nm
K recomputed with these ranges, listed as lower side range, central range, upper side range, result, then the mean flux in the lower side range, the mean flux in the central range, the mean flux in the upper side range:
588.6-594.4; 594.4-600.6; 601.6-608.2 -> 0.04 nm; 30.5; 30.2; 30.3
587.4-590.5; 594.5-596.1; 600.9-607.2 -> -0.02 nm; 30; 30.5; 30.4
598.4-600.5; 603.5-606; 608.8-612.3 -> -0.09 nm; 30.2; 31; 29.6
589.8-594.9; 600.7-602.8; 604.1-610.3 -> 0.05 nm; 31.1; 29.8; 30.2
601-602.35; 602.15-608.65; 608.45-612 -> -0.11 nm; 29.8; 30.3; 29.9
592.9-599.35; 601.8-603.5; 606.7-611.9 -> 0.01 nm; 30.2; 29.9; 29.8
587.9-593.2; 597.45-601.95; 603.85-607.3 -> 0.11 nm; 30.6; 29.9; 30.7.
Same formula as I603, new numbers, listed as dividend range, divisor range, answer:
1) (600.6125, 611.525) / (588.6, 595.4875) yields 0.99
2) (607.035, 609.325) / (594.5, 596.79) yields 0.98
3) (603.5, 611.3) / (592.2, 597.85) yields 0.99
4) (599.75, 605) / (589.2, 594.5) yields 0.98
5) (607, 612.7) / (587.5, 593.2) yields 0.96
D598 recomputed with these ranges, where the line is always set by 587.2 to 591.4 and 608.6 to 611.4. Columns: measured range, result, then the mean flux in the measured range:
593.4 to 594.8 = -0.01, 30.6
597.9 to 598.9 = 0.03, 29.4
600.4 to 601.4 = 0.01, 30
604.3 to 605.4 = -0.04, 31.2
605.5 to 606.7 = -0.02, 30.6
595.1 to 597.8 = -0.01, 30.5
